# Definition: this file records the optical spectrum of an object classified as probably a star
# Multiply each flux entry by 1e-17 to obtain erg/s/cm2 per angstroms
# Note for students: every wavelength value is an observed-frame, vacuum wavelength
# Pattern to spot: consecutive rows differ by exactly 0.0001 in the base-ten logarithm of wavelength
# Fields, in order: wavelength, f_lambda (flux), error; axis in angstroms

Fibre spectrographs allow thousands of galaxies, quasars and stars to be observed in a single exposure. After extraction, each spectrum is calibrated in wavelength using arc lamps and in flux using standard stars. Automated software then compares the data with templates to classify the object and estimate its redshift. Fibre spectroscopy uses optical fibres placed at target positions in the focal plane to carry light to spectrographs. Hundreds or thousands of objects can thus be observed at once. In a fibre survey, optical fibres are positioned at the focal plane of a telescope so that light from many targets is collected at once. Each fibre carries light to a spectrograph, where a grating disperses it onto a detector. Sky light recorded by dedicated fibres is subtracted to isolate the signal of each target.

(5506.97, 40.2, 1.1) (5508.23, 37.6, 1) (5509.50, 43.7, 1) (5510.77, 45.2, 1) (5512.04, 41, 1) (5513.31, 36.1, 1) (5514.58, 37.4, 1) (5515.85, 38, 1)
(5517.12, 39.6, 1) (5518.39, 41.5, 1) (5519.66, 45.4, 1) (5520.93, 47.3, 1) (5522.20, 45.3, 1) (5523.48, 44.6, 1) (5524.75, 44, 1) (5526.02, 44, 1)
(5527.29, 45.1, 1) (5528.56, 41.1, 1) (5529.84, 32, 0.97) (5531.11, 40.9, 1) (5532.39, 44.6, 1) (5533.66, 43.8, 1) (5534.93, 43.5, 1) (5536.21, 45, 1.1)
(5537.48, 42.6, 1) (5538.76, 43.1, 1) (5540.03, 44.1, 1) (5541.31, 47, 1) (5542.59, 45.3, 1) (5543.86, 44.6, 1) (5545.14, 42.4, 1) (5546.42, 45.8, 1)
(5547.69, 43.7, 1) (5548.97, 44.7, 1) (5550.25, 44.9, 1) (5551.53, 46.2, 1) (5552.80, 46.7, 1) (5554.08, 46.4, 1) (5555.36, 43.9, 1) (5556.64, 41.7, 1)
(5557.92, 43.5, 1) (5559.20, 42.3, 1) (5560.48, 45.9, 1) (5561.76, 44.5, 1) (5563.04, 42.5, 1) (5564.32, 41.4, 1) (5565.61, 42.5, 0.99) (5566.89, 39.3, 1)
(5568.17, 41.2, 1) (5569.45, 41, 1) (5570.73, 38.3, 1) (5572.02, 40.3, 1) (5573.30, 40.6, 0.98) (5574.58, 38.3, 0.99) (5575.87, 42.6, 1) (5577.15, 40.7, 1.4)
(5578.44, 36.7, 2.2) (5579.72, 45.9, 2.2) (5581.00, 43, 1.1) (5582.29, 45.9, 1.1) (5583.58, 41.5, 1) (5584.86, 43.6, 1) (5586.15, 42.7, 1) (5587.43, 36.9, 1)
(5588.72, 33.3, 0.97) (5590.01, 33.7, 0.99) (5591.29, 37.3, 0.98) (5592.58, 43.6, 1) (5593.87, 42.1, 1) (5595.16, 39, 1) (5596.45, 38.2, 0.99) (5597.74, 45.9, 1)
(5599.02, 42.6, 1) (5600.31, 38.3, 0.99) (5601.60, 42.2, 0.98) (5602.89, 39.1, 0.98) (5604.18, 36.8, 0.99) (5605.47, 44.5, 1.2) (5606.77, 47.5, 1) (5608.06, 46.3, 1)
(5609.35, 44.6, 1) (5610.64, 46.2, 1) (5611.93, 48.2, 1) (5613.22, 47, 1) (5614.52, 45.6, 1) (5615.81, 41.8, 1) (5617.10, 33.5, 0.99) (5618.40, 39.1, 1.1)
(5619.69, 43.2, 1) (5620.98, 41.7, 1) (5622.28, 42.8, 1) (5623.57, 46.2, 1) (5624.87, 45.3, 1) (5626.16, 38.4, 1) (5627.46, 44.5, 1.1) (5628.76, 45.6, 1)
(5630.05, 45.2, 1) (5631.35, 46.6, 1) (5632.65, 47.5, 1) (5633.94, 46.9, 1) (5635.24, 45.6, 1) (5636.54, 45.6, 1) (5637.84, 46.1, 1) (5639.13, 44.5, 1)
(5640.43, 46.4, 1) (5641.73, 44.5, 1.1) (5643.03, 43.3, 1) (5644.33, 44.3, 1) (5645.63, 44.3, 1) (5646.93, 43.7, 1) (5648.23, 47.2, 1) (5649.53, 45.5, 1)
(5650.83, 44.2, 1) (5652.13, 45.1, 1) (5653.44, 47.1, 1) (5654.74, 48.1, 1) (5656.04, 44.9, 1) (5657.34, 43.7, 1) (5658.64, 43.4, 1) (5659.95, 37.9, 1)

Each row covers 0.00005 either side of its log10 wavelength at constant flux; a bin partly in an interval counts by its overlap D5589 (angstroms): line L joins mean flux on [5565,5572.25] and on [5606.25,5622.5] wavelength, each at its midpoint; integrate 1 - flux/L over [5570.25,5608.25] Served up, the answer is 0.9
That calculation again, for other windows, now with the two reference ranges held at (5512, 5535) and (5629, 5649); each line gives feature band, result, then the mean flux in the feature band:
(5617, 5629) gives 0.71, 42.3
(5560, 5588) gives 1.18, 41.6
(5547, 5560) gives -0.50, 44.4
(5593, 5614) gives 0.62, 43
